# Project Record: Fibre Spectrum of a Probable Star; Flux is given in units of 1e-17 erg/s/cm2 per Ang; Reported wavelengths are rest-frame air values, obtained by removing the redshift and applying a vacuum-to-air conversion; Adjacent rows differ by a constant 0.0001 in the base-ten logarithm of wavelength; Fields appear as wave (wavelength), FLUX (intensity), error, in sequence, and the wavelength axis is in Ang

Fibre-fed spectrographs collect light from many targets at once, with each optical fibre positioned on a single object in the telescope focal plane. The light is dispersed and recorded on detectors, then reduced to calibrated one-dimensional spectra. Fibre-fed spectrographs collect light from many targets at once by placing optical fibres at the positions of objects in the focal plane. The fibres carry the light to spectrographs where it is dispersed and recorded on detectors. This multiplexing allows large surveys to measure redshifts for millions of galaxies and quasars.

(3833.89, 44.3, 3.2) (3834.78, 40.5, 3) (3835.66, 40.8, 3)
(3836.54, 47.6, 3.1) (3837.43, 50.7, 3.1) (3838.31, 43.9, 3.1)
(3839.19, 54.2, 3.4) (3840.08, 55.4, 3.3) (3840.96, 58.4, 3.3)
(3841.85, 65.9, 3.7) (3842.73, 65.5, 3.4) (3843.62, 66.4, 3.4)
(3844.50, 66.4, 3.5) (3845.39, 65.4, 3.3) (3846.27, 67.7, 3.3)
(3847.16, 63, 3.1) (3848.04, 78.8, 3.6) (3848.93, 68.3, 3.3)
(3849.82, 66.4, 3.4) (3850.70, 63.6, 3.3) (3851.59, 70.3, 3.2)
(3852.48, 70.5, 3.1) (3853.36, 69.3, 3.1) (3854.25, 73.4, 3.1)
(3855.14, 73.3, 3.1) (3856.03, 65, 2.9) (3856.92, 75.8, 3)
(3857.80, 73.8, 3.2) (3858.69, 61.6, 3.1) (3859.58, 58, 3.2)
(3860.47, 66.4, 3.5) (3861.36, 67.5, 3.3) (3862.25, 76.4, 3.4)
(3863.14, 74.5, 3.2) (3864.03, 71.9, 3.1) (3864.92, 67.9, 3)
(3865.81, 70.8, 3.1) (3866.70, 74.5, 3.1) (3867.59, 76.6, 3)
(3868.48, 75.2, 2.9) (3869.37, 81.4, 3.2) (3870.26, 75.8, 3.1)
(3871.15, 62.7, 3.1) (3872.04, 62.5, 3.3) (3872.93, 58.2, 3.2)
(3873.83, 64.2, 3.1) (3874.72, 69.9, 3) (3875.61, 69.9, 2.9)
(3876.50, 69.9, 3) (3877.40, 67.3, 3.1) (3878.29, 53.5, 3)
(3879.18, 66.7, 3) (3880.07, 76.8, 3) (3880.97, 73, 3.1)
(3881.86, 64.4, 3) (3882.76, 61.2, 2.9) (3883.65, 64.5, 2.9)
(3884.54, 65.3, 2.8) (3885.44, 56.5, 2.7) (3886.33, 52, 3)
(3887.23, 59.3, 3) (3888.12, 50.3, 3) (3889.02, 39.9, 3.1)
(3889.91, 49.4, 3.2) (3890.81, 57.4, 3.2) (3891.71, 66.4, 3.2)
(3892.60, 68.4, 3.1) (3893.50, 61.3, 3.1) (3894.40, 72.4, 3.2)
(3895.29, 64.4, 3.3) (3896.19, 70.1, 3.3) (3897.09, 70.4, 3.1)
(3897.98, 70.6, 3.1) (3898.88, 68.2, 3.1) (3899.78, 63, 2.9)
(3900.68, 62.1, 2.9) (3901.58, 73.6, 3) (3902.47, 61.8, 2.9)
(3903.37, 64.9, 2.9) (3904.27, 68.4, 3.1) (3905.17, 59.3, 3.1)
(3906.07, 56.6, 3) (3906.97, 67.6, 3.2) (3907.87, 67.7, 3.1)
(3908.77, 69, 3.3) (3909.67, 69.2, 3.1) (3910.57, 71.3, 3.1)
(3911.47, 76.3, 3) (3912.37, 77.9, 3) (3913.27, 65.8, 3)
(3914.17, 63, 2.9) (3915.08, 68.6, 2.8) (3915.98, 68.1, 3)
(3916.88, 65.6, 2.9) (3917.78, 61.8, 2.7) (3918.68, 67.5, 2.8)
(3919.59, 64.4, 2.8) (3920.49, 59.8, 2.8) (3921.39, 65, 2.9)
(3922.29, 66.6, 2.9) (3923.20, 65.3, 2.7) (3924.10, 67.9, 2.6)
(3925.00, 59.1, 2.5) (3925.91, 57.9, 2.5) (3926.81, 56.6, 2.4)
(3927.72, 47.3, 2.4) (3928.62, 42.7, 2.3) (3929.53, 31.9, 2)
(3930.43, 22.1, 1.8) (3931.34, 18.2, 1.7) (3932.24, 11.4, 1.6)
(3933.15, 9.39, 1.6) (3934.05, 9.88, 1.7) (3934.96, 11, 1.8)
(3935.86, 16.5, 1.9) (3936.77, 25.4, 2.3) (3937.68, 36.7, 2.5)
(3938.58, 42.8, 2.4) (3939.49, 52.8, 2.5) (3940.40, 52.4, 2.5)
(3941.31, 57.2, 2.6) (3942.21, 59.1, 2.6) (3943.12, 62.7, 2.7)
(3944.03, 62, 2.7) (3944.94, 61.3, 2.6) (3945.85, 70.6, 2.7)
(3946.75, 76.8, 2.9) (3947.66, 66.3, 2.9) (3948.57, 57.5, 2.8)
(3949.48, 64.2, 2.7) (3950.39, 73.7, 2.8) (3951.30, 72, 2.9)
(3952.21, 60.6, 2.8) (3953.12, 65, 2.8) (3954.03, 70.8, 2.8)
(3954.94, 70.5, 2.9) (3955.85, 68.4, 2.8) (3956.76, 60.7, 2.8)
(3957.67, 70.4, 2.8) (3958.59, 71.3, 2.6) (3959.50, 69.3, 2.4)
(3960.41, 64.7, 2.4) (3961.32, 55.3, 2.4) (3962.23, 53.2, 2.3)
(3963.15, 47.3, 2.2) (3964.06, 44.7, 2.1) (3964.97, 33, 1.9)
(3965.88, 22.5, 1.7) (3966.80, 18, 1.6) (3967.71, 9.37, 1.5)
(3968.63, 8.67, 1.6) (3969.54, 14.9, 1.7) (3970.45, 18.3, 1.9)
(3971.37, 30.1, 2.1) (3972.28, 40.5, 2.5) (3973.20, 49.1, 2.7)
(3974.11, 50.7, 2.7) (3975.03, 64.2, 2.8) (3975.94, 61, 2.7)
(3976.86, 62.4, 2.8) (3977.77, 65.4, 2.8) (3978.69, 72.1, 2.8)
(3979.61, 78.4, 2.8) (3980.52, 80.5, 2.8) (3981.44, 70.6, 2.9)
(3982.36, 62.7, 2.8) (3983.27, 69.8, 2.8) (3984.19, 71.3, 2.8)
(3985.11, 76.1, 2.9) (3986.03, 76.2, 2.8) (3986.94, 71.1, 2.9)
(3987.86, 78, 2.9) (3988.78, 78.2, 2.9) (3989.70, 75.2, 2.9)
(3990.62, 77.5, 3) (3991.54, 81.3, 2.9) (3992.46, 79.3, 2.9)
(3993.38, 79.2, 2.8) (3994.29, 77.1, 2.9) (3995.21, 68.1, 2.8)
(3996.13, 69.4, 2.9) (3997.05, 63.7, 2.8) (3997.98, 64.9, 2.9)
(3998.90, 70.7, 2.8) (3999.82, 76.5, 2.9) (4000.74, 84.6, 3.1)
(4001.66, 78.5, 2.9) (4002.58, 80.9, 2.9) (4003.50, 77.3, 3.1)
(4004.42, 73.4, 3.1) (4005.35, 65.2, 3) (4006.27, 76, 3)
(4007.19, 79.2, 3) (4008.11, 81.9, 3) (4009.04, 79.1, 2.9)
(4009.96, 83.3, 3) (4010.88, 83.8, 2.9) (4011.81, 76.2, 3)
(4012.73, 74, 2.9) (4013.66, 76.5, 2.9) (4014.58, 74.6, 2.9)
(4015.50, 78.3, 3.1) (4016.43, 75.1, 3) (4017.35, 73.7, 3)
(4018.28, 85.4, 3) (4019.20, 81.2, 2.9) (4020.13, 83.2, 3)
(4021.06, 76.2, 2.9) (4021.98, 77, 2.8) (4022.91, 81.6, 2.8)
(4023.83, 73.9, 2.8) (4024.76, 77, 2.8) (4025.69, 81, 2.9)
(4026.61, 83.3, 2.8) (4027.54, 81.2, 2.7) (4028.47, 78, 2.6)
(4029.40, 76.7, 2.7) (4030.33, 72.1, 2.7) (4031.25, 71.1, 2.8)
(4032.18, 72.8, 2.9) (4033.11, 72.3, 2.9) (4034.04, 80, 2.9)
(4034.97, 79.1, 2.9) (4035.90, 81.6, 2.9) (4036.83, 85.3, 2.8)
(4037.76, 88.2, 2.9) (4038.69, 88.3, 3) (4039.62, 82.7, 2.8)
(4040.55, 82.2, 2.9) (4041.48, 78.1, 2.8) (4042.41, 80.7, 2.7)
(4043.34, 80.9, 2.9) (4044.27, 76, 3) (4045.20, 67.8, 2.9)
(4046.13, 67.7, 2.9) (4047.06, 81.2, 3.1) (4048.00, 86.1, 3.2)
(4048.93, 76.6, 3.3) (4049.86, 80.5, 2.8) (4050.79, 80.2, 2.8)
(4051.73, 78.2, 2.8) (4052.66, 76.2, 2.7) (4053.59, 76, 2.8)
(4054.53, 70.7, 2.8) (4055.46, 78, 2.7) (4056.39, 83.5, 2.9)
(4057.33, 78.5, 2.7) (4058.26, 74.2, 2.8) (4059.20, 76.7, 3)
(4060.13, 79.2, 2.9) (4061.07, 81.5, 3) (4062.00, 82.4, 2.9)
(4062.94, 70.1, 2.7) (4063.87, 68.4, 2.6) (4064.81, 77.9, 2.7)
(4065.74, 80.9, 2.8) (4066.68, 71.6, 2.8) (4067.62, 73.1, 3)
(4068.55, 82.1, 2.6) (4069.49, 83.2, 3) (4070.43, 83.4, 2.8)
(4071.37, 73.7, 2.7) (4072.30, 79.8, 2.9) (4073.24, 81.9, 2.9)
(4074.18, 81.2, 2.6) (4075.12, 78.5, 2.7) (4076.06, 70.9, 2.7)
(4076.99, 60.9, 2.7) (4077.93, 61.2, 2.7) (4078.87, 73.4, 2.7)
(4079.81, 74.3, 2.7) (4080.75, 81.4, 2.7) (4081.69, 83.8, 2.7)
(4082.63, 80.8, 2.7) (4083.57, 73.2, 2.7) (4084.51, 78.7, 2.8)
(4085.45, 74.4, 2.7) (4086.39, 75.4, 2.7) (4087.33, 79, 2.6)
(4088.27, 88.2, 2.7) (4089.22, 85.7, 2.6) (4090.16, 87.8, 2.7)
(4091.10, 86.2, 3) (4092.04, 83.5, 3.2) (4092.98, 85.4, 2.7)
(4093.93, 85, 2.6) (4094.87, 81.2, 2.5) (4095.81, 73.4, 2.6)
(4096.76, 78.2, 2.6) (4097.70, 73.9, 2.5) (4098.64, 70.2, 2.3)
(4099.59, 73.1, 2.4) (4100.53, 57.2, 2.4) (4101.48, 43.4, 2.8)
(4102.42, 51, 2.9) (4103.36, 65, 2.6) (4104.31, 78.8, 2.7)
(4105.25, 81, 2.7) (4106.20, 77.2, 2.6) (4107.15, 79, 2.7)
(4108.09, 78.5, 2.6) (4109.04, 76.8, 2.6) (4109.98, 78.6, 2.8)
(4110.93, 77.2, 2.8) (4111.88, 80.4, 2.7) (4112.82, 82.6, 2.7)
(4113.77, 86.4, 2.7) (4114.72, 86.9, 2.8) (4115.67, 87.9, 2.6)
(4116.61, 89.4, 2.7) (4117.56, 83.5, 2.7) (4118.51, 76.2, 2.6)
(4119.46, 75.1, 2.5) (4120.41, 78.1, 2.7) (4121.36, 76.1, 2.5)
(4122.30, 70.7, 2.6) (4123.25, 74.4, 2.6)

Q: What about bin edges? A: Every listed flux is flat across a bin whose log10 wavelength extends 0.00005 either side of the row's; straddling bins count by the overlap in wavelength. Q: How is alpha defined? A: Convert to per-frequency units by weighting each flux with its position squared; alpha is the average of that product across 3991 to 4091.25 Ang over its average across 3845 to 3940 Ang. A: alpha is 1.4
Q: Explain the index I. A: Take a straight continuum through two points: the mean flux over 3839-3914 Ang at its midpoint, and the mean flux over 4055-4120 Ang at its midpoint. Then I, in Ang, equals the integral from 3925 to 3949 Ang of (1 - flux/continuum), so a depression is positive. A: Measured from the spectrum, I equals 9.1 Ang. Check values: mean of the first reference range 66.4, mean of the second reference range 77.3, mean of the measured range 43.3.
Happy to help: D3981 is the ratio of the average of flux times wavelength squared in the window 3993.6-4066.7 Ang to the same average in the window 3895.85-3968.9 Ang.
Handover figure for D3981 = 1.47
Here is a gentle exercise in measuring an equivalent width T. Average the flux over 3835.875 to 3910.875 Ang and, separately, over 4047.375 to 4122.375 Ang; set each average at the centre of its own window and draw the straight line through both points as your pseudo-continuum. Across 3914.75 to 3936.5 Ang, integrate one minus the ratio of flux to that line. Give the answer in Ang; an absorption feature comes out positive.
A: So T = 7.0 Ang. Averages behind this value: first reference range 65.4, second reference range 77.3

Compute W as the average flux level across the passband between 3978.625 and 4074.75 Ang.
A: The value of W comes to 77.2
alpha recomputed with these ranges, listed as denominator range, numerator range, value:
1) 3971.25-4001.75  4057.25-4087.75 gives 1.15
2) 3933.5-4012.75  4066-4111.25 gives 1.32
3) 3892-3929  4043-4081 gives 1.27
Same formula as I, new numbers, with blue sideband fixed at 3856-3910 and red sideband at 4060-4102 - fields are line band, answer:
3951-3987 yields 7.8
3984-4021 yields -2.1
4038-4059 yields -1.0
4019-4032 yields -0.8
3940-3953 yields 1.0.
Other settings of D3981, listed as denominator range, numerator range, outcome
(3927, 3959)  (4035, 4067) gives 1.65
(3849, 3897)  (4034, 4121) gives 1.30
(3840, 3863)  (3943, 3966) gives 0.96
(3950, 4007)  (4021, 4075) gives 1.30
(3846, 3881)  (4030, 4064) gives 1.24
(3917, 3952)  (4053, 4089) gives 1.63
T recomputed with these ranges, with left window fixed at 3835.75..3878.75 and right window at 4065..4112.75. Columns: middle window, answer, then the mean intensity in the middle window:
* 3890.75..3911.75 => 0.46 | 66.8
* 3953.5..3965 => 1.58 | 61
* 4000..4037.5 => -2.44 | 78.1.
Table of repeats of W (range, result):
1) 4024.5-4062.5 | 78.6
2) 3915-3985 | 52.4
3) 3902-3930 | 63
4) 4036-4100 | 78.3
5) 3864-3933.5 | 62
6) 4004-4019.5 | 77.4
